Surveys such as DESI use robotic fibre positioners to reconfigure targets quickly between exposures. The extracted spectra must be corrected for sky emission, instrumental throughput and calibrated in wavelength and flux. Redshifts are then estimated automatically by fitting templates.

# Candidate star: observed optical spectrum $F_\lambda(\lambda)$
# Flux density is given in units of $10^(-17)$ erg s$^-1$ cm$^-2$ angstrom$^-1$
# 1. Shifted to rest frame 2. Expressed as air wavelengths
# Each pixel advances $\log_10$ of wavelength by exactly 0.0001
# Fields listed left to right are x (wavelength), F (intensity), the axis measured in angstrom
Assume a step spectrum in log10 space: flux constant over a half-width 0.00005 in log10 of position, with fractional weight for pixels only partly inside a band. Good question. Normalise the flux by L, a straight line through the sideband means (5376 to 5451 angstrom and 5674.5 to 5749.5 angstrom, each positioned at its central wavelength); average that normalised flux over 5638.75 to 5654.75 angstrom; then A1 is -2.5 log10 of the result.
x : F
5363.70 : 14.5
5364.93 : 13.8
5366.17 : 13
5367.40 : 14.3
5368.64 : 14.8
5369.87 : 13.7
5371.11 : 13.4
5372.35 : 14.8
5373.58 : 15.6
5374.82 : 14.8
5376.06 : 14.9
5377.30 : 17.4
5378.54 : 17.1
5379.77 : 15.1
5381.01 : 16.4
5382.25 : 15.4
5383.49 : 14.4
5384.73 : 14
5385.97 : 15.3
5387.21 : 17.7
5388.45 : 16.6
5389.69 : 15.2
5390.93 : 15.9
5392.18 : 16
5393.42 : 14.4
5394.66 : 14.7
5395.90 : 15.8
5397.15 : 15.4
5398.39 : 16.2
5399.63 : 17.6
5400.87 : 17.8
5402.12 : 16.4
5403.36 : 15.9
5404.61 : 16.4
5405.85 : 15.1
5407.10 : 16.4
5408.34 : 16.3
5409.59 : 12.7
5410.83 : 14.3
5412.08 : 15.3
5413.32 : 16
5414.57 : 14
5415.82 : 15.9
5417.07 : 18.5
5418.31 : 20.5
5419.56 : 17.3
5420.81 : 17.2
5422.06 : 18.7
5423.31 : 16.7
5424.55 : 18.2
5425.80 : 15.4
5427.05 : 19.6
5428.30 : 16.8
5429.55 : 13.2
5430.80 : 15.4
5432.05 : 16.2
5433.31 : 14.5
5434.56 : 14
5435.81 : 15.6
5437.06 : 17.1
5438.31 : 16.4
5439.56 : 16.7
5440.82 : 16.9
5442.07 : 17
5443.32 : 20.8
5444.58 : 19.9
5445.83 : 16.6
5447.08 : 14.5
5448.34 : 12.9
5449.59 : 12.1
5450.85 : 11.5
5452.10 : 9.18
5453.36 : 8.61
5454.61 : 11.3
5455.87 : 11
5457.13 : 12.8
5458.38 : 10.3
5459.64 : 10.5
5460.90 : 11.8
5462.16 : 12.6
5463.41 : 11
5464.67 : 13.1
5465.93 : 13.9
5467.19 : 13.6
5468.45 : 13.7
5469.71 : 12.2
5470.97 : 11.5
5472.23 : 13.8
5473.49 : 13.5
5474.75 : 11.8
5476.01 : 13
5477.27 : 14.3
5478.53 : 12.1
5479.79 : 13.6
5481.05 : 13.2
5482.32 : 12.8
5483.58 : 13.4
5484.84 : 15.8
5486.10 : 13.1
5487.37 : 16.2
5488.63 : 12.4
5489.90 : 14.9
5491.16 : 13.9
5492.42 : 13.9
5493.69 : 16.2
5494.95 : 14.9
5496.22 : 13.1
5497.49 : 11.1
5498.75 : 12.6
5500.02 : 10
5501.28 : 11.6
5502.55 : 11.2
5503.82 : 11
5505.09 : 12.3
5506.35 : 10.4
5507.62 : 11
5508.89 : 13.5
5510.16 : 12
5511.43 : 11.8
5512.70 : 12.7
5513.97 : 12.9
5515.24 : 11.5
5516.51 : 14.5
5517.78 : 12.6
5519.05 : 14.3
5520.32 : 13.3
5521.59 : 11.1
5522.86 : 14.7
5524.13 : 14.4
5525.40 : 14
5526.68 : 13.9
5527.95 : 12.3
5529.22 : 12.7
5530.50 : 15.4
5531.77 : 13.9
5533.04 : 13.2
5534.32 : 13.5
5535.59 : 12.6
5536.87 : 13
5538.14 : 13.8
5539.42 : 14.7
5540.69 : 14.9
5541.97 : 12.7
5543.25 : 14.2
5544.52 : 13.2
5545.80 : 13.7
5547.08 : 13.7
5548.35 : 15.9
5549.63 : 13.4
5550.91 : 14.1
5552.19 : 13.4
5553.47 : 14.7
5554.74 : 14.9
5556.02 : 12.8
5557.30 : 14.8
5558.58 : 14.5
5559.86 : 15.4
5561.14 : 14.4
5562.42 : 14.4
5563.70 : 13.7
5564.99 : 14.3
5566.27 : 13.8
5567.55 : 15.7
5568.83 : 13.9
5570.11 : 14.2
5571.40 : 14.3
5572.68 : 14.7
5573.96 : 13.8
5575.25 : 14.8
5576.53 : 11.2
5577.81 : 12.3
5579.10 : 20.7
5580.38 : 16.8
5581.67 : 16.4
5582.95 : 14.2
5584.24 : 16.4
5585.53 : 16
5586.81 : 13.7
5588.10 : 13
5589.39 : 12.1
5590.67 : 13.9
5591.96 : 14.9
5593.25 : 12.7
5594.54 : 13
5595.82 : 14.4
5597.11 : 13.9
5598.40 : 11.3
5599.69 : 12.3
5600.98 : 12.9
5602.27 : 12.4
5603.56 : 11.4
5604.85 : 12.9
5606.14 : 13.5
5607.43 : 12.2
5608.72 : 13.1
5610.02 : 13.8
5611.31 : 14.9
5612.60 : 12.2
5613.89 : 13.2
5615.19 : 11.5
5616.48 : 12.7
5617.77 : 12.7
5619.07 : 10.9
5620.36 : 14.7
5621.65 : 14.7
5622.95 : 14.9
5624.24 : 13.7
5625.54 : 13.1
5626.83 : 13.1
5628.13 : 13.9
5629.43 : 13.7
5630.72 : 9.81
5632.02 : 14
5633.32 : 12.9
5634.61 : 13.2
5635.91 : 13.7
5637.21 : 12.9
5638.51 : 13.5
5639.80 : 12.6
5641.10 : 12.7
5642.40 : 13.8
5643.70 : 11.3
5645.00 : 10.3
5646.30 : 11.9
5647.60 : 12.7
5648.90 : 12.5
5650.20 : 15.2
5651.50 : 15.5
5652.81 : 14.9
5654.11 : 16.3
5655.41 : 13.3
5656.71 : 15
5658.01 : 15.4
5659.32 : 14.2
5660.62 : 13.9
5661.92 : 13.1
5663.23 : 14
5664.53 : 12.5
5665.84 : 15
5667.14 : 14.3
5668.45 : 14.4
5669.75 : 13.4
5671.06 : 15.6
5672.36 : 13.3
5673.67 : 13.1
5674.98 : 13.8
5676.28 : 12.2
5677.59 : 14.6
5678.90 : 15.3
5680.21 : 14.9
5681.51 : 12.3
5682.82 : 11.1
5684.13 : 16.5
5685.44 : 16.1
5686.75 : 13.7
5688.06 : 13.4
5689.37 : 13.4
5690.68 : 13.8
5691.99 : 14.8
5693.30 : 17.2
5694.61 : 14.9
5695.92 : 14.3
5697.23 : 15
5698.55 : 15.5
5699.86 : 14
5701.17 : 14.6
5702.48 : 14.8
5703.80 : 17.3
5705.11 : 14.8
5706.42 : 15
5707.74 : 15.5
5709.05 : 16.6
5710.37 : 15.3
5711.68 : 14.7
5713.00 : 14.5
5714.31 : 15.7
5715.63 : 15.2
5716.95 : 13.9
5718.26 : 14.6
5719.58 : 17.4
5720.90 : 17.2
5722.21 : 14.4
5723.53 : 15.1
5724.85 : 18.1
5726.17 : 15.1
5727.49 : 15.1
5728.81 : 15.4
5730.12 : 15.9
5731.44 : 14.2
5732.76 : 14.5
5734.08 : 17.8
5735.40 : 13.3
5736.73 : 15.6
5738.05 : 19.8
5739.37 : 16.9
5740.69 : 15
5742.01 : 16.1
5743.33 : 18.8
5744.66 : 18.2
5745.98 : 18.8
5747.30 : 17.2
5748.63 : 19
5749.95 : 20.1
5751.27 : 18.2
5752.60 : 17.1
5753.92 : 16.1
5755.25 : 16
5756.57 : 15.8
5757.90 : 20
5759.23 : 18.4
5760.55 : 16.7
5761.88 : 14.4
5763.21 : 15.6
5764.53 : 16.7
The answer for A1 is 0.17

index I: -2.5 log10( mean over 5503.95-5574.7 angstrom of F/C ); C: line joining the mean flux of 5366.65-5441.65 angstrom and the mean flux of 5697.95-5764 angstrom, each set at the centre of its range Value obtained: 0.18 mag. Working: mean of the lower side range 15.9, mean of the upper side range 16.2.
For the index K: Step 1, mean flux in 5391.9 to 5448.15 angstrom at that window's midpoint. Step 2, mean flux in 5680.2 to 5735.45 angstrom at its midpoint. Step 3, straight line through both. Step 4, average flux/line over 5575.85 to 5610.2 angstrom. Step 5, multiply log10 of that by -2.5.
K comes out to 0.14 mag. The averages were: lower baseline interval 16.3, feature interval 13.8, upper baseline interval 15.1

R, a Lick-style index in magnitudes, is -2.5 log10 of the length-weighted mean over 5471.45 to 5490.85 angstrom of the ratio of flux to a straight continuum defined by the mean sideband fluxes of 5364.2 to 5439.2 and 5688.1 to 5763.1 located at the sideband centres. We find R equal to 0.17 mag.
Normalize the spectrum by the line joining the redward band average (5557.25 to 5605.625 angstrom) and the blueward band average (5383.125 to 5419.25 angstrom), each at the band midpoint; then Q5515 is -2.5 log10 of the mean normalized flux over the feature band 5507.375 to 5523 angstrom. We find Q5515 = 0.16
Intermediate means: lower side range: 15.9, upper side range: 14.1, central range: 12.7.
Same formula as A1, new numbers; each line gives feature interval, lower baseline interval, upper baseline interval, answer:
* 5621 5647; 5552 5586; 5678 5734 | 0.15 mag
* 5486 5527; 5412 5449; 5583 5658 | 0.18 mag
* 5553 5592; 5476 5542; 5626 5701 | -0.08 mag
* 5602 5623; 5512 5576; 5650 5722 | 0.10 mag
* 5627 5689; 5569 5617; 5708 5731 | 0.08 mag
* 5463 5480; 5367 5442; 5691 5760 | 0.23 mag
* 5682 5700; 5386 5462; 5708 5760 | 0.12 mag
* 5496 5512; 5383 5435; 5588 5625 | 0.25 mag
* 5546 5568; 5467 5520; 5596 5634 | -0.11 mag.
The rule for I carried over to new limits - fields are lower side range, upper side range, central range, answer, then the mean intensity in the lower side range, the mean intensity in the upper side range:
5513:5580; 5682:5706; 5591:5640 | 0.10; 13.9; 14.7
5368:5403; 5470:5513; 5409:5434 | -0.12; 15.6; 12.9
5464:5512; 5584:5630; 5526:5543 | -0.04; 13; 13.3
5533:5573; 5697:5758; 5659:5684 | 0.12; 14.1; 16.1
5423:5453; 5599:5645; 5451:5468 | 0.31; 15.6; 13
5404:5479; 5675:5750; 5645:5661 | 0.09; 14.6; 15.5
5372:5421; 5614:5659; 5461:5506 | 0.15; 15.9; 13.3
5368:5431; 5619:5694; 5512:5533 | 0.12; 15.9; 13.7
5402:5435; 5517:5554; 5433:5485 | 0.13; 16.2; 13.7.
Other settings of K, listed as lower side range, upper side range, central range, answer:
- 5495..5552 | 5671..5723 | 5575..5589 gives -0.105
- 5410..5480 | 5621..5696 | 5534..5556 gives 0.024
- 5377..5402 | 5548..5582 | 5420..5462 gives 0.051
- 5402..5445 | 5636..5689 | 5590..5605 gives 0.118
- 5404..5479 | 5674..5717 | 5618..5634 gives 0.109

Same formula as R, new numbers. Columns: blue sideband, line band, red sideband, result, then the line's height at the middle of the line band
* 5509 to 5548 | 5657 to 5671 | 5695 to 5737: 0.05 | 14.8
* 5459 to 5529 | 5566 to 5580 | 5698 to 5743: -0.05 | 13.8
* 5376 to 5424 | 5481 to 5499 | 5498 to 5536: -0.03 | 13.5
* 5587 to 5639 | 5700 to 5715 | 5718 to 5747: 0.02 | 15.6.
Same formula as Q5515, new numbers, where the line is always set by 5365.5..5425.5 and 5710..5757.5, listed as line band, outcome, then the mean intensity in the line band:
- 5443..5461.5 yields 0.237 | 12.8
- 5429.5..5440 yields 0.022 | 15.6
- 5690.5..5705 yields 0.077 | 15.1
